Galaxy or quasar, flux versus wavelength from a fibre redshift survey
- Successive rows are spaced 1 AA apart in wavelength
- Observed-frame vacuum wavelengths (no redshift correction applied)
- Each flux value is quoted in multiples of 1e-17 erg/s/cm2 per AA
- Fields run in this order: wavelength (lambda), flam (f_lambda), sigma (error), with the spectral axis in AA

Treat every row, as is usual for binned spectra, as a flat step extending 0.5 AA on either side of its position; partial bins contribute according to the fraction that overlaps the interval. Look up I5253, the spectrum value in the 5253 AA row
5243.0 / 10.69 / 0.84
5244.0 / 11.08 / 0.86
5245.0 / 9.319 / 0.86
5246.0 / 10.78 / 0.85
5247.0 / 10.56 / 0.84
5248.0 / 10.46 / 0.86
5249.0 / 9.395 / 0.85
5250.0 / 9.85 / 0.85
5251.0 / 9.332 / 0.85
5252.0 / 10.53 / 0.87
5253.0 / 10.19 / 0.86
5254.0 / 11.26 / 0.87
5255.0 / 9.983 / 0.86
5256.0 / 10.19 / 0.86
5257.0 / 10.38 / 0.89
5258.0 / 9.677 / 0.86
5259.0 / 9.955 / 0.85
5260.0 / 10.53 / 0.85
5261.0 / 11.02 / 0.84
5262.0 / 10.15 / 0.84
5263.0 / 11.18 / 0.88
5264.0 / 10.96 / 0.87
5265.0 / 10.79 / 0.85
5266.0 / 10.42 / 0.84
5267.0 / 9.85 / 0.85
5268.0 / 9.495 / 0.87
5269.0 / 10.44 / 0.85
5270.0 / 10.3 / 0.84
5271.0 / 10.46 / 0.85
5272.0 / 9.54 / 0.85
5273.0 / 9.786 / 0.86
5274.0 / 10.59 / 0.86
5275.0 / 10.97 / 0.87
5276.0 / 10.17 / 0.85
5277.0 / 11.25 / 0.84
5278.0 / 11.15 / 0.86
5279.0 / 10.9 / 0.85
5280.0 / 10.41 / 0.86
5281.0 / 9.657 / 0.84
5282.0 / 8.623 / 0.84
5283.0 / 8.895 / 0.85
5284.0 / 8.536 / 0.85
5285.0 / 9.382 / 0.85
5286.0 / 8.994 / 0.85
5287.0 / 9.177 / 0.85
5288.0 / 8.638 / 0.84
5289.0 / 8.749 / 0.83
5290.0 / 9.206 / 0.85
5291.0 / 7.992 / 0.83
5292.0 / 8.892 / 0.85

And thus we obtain 10.19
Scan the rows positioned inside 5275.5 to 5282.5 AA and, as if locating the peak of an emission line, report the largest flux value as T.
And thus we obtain 11.25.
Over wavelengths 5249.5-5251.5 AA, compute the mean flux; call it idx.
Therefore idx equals 9.59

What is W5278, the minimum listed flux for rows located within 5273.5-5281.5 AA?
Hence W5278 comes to 9.657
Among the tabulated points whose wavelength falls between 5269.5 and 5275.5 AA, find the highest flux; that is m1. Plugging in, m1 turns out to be 10.97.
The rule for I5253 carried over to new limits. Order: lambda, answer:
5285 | 9.382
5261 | 11.02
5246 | 10.78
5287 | 9.177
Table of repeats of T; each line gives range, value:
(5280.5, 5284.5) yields 9.657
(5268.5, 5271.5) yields 10.46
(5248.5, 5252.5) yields 10.53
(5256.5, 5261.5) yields 11.02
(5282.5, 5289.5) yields 9.382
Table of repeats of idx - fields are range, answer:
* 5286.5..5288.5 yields 8.91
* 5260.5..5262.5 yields 10.6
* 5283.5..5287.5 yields 9.02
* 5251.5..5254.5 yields 10.7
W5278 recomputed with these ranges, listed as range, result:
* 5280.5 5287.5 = 8.536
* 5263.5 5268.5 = 9.495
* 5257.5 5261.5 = 9.677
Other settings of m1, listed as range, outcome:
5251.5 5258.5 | 11.26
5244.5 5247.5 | 10.78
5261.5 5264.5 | 11.18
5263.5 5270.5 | 10.96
